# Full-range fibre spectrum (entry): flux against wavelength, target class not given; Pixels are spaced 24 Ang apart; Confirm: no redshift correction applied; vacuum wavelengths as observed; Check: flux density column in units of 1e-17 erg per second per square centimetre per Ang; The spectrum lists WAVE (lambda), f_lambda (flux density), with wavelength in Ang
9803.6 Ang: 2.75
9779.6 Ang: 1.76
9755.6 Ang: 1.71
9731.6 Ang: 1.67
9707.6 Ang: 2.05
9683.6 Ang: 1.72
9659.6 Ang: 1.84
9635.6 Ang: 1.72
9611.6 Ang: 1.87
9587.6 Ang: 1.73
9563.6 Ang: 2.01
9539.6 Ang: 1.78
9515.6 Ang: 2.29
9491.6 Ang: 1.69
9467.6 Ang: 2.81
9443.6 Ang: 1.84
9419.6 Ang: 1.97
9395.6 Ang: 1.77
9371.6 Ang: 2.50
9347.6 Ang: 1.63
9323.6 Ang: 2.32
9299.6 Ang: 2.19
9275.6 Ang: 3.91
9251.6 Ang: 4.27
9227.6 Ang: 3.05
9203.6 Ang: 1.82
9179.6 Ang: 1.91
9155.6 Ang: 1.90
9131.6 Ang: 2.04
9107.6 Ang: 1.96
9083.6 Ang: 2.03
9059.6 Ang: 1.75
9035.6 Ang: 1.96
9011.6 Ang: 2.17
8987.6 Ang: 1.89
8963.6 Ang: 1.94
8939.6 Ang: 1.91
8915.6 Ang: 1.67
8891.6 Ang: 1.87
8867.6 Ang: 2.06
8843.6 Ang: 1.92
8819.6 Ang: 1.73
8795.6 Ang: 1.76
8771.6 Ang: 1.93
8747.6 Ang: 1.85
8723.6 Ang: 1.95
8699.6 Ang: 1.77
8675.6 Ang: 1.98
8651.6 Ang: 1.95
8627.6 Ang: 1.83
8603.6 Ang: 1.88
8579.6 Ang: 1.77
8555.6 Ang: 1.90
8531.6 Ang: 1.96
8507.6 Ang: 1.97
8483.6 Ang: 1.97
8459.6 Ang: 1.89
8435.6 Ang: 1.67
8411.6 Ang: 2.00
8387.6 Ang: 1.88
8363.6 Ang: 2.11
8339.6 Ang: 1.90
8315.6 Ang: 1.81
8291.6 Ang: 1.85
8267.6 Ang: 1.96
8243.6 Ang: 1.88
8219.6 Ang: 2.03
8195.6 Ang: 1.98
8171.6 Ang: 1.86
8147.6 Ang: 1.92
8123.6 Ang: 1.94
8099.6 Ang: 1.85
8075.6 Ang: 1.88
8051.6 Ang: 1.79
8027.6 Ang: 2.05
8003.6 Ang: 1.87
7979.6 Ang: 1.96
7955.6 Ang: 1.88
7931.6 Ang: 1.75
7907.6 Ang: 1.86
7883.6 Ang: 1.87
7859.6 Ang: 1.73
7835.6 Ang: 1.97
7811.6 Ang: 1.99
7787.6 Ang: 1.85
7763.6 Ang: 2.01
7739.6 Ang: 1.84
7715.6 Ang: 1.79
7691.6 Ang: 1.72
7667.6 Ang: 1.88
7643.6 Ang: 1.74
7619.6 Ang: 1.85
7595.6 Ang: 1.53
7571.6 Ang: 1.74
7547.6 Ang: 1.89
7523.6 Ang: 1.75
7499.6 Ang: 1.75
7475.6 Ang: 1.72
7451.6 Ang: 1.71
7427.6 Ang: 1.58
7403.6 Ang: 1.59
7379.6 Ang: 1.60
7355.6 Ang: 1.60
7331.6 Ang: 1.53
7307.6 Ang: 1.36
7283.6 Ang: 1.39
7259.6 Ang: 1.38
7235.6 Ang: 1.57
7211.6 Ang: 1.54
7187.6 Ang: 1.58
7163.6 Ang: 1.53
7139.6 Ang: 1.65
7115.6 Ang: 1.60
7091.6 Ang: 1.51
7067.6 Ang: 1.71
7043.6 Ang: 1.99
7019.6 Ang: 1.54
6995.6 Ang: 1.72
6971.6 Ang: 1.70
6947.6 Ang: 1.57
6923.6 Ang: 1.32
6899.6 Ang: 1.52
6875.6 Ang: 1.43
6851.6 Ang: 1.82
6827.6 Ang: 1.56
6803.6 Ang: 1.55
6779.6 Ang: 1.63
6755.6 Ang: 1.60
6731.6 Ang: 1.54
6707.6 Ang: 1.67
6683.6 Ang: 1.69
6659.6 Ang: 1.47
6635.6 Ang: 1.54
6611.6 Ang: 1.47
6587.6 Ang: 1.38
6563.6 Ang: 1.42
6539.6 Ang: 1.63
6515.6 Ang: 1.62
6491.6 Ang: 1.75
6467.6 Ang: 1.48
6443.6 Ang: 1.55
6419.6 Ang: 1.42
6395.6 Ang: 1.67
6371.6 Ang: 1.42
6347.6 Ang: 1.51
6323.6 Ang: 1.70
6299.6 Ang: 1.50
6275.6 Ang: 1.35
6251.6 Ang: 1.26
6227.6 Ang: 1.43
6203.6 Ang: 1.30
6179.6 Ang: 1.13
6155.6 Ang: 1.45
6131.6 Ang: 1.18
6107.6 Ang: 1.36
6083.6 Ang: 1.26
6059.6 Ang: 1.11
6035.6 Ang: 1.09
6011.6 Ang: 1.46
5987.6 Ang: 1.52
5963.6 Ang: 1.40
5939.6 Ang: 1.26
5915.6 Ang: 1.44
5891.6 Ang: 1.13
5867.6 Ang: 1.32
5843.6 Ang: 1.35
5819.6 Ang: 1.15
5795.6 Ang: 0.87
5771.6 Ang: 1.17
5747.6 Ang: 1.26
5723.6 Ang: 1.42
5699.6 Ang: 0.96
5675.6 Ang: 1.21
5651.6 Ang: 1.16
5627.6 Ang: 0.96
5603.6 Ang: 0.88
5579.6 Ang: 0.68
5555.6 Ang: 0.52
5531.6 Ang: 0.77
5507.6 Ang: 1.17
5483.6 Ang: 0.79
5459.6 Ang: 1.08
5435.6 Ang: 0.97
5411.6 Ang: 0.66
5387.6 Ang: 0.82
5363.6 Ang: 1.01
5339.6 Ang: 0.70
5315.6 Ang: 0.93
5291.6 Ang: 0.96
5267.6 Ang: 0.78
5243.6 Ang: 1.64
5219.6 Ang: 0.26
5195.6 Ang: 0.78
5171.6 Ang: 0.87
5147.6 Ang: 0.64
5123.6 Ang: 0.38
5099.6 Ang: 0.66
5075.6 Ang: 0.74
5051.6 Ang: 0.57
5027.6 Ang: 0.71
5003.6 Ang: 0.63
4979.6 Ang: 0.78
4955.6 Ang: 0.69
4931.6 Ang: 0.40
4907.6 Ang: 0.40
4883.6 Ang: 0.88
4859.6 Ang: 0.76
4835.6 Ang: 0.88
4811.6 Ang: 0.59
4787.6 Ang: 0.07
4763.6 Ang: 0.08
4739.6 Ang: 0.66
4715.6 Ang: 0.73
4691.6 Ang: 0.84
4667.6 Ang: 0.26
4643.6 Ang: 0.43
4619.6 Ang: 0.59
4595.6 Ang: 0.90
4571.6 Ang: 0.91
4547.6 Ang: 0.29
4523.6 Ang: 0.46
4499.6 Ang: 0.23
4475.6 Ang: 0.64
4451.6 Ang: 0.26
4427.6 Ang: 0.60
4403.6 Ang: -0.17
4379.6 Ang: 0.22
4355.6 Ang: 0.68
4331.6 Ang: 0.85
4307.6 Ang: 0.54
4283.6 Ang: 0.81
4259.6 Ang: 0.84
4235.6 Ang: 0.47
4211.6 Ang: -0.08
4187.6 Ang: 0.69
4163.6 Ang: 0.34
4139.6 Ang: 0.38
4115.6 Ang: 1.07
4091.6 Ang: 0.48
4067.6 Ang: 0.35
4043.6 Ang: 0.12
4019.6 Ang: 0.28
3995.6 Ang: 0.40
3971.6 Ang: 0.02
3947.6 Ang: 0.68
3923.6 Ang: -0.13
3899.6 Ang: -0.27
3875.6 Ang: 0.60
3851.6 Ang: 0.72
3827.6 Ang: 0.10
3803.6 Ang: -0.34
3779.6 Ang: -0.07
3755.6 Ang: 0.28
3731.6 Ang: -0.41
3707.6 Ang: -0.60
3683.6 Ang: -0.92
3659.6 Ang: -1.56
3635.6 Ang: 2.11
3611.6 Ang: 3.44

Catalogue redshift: 0.408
